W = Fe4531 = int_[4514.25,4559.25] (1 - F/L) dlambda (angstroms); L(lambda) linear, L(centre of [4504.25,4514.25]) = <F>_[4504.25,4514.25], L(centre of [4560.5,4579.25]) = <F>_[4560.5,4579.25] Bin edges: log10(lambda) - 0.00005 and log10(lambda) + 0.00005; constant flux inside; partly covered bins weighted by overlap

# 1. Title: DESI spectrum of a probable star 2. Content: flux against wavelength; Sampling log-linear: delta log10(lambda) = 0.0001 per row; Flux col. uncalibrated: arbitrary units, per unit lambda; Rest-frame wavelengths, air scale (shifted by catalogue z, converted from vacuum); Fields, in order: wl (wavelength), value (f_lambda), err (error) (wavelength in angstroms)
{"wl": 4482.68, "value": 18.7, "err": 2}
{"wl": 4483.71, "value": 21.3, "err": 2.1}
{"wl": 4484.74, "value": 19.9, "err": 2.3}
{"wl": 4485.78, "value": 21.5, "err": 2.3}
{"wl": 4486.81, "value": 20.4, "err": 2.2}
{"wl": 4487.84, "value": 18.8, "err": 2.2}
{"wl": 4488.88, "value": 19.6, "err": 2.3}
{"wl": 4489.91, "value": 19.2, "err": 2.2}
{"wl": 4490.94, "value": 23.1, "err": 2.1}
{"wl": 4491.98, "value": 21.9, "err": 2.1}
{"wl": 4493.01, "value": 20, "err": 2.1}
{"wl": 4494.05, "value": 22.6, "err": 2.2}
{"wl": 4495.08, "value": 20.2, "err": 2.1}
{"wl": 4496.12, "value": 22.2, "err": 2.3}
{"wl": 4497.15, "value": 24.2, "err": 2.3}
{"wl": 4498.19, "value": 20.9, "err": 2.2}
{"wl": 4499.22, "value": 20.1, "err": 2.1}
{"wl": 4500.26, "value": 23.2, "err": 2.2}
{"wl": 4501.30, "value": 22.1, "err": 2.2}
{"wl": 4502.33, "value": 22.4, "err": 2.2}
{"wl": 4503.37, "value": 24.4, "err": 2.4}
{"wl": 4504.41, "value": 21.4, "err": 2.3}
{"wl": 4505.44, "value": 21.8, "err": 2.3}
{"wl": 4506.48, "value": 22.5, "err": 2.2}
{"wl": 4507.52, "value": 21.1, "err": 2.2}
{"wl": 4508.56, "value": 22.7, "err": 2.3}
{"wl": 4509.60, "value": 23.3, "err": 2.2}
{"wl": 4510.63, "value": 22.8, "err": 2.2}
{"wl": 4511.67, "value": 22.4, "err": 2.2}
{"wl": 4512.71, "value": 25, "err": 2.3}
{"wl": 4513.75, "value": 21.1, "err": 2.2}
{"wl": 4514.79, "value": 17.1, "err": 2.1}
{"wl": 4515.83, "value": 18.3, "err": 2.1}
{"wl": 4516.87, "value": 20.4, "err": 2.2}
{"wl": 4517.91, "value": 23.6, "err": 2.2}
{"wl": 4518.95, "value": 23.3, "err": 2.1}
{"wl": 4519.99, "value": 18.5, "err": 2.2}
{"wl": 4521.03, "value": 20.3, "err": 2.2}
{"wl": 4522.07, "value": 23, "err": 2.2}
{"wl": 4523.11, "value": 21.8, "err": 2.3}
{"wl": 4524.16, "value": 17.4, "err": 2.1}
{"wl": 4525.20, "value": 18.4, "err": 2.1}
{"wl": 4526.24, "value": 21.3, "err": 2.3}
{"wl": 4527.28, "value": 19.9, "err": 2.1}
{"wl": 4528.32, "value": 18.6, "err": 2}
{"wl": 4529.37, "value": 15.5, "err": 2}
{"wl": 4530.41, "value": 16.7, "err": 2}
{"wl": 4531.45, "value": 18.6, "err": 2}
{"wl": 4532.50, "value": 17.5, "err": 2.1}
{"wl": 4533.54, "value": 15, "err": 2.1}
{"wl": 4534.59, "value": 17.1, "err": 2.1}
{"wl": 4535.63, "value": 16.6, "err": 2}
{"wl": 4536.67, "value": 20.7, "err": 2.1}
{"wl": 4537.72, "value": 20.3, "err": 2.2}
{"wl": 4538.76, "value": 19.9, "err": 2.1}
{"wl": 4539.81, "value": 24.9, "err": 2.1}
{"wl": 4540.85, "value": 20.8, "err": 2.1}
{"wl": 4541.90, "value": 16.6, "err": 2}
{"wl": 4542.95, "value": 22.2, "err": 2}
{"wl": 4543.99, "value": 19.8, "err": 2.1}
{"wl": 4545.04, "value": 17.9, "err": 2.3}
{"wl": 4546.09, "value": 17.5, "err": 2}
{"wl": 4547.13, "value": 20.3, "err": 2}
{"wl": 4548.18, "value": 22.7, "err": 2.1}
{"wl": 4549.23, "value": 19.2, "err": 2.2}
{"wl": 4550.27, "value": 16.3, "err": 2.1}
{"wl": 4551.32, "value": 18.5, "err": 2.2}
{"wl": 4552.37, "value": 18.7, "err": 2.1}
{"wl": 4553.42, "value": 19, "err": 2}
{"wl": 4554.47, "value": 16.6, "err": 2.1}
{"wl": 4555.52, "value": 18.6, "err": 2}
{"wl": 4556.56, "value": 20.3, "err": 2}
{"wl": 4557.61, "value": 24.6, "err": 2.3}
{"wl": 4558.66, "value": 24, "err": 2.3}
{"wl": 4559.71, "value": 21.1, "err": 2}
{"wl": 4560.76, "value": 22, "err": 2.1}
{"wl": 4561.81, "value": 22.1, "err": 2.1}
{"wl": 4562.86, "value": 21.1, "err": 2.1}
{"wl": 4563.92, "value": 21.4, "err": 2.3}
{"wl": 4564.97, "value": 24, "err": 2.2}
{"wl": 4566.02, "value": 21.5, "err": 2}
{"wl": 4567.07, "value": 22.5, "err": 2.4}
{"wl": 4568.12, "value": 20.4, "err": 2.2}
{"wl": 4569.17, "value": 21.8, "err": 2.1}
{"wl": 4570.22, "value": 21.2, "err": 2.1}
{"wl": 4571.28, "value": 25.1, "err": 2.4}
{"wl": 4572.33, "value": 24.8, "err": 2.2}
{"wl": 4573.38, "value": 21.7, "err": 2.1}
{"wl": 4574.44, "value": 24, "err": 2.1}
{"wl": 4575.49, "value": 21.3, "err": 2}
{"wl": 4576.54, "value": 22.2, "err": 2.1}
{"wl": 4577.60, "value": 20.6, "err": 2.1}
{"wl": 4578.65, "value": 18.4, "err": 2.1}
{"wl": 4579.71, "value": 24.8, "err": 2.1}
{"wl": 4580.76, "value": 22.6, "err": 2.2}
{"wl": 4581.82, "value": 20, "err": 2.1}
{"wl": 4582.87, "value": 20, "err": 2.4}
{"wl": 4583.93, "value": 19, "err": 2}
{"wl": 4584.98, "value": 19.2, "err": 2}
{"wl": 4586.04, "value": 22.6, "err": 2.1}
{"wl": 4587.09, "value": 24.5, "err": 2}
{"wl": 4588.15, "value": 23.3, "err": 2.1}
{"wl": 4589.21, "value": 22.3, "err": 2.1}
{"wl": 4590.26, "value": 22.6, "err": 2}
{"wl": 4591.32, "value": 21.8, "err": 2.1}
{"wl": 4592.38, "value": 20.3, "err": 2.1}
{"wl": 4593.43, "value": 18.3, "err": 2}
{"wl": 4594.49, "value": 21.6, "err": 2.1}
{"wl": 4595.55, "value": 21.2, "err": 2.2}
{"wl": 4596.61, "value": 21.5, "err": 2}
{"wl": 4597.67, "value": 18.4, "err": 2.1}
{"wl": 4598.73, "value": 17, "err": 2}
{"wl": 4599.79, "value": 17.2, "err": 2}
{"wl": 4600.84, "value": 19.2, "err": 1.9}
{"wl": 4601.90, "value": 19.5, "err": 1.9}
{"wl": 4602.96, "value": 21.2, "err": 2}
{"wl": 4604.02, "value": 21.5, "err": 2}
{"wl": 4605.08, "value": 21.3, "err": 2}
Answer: 5.57 angstroms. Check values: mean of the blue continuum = 22.5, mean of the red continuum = 22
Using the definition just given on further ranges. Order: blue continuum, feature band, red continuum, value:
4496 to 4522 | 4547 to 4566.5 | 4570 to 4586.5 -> 0.99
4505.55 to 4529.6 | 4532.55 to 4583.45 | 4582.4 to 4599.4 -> 0.45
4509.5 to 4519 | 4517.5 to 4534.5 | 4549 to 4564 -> 1.58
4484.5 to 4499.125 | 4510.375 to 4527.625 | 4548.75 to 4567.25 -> 0.02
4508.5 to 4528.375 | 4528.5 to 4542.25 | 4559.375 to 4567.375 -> 1.83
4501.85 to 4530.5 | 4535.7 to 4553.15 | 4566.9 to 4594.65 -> 1.32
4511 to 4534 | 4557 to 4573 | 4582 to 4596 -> -1.37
